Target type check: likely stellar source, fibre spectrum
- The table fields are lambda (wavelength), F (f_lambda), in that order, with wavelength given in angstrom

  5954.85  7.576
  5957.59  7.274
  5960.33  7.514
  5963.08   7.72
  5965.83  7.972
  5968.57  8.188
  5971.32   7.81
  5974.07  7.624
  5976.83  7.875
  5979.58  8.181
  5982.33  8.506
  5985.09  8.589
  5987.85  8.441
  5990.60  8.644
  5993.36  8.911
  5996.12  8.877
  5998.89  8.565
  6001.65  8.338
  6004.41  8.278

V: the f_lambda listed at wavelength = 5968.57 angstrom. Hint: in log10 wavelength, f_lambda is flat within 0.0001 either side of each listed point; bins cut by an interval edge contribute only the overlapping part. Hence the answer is 8.188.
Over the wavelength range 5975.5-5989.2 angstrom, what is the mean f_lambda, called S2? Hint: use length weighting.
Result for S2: 8.32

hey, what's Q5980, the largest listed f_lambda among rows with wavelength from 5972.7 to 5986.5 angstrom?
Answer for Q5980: 8.589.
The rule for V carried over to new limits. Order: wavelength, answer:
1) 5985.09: 8.589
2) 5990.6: 8.644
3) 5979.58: 8.181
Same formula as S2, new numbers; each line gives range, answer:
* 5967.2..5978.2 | 7.87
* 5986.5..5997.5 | 8.73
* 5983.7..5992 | 8.56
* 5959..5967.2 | 7.73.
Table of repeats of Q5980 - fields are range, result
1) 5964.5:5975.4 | 8.188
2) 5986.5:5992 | 8.644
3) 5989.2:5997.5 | 8.911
